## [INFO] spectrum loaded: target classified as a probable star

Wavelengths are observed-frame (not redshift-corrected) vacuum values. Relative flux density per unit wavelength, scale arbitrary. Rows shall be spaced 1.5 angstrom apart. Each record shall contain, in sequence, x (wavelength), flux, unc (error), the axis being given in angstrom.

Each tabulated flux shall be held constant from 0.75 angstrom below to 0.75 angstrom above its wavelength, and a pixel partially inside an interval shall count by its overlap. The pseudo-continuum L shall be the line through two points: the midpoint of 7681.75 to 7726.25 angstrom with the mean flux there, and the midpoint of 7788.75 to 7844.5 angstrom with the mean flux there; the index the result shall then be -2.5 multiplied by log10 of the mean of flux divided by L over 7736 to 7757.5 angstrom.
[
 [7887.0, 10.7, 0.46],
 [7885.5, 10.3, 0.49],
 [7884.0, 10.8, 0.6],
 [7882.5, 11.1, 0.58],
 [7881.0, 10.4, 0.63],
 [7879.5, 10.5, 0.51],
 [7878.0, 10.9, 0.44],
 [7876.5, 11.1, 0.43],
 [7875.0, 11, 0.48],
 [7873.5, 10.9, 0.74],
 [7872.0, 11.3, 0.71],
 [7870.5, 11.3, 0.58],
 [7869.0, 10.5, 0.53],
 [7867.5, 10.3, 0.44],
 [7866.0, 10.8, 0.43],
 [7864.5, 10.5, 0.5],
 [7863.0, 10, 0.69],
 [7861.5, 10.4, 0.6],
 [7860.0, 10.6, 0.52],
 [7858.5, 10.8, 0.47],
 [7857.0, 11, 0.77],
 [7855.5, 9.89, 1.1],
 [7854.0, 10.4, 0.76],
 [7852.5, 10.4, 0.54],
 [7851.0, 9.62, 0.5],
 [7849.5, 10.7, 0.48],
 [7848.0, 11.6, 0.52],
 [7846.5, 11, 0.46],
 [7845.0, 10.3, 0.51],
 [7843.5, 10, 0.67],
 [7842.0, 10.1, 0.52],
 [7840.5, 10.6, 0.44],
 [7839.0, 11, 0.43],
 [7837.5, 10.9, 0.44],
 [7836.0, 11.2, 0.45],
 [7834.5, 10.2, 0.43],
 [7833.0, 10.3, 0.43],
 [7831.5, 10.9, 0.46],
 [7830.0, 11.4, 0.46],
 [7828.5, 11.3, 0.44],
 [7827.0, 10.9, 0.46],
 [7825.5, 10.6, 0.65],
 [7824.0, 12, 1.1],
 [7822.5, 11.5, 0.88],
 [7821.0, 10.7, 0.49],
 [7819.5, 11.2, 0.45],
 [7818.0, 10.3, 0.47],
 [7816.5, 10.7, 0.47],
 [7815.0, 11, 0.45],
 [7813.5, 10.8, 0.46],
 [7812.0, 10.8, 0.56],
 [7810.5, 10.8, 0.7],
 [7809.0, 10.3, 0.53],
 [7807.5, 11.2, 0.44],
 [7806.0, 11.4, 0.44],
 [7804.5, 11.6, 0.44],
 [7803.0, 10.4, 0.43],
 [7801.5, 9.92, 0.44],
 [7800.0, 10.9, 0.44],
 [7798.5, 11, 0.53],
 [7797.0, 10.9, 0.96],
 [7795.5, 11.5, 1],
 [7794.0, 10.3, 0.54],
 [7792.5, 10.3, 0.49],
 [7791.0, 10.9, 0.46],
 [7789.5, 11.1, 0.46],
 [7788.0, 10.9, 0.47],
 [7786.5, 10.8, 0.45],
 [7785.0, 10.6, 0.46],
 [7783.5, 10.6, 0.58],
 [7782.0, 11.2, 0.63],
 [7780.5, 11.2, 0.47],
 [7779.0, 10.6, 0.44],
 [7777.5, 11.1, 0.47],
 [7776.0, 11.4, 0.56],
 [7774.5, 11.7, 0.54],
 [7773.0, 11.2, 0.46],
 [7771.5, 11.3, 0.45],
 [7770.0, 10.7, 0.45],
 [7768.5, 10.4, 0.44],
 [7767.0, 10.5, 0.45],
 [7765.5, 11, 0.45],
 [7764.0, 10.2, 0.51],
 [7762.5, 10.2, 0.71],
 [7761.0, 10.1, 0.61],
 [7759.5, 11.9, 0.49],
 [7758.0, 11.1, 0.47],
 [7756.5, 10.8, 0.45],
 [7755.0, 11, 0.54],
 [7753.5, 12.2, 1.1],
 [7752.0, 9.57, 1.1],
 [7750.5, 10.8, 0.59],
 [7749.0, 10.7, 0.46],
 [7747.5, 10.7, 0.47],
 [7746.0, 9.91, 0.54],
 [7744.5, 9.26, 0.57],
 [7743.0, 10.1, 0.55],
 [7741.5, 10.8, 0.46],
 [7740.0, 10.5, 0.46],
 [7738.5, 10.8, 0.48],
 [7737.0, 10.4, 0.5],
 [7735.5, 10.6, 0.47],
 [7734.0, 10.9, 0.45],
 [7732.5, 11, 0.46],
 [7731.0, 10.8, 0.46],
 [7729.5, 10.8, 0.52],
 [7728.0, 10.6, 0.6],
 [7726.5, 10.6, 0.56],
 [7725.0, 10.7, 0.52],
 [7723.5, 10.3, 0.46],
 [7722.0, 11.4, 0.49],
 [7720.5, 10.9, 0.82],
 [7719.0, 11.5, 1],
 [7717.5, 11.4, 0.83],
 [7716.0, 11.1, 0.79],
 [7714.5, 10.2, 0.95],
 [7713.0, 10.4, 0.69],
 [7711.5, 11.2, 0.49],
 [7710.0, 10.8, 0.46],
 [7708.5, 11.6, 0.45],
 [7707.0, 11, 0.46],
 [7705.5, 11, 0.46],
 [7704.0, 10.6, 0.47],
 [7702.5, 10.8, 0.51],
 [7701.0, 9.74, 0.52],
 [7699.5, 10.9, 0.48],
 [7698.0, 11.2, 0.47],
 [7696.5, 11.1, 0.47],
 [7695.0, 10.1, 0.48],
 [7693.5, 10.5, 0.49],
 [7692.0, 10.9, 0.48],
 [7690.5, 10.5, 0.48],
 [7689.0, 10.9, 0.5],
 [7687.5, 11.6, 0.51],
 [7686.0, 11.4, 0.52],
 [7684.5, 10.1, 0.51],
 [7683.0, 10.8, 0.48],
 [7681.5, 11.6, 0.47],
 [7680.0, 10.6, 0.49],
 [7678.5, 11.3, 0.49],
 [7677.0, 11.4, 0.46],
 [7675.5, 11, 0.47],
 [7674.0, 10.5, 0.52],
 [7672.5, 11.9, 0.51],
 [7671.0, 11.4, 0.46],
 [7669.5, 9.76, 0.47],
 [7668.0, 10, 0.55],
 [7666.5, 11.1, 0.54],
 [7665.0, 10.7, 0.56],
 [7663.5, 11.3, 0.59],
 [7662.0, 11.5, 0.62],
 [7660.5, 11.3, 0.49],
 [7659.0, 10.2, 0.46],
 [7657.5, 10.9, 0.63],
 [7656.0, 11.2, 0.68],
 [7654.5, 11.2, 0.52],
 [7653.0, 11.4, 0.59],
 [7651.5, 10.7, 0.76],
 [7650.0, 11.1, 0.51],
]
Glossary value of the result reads 0.03 mag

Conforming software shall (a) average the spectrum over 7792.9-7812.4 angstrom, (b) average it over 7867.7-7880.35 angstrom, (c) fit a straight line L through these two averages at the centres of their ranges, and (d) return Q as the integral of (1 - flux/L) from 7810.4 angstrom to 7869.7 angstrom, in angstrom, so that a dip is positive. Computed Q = 0.9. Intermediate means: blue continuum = 10.8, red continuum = 10.9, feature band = 10.7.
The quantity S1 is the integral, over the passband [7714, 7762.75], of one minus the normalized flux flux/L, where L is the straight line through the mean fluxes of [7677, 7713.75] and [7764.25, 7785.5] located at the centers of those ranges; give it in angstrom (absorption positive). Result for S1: 0.8 angstrom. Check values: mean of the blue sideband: 10.9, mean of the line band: 10.7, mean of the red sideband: 11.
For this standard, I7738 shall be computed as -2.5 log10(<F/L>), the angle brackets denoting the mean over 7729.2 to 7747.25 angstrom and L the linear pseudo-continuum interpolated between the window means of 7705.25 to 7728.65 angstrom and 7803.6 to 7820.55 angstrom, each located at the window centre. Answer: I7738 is 0.04 mag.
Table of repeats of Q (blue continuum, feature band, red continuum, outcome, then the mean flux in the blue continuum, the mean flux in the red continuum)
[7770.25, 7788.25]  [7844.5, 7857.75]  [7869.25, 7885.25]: 0.47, 11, 10.9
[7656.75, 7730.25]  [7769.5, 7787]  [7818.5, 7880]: -0.38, 10.9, 10.7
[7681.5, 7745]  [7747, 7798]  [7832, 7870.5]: -0.93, 10.8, 10.5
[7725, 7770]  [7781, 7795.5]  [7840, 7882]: -0.23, 10.6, 10.6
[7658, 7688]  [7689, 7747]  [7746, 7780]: 1.06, 11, 10.9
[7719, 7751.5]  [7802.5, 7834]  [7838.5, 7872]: -1.15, 10.6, 10.6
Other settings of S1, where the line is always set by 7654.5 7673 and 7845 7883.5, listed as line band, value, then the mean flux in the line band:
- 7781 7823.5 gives -0.4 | 10.9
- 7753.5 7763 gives -0.1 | 11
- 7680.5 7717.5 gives 0.2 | 10.8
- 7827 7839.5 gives -0.2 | 10.9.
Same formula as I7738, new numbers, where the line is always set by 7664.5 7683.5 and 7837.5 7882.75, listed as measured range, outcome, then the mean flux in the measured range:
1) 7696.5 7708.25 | 0.01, 10.8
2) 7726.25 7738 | 0.01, 10.7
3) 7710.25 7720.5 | -0.01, 11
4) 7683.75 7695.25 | 0.01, 10.8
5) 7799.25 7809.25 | -0.01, 10.8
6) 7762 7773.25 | 0.01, 10.7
